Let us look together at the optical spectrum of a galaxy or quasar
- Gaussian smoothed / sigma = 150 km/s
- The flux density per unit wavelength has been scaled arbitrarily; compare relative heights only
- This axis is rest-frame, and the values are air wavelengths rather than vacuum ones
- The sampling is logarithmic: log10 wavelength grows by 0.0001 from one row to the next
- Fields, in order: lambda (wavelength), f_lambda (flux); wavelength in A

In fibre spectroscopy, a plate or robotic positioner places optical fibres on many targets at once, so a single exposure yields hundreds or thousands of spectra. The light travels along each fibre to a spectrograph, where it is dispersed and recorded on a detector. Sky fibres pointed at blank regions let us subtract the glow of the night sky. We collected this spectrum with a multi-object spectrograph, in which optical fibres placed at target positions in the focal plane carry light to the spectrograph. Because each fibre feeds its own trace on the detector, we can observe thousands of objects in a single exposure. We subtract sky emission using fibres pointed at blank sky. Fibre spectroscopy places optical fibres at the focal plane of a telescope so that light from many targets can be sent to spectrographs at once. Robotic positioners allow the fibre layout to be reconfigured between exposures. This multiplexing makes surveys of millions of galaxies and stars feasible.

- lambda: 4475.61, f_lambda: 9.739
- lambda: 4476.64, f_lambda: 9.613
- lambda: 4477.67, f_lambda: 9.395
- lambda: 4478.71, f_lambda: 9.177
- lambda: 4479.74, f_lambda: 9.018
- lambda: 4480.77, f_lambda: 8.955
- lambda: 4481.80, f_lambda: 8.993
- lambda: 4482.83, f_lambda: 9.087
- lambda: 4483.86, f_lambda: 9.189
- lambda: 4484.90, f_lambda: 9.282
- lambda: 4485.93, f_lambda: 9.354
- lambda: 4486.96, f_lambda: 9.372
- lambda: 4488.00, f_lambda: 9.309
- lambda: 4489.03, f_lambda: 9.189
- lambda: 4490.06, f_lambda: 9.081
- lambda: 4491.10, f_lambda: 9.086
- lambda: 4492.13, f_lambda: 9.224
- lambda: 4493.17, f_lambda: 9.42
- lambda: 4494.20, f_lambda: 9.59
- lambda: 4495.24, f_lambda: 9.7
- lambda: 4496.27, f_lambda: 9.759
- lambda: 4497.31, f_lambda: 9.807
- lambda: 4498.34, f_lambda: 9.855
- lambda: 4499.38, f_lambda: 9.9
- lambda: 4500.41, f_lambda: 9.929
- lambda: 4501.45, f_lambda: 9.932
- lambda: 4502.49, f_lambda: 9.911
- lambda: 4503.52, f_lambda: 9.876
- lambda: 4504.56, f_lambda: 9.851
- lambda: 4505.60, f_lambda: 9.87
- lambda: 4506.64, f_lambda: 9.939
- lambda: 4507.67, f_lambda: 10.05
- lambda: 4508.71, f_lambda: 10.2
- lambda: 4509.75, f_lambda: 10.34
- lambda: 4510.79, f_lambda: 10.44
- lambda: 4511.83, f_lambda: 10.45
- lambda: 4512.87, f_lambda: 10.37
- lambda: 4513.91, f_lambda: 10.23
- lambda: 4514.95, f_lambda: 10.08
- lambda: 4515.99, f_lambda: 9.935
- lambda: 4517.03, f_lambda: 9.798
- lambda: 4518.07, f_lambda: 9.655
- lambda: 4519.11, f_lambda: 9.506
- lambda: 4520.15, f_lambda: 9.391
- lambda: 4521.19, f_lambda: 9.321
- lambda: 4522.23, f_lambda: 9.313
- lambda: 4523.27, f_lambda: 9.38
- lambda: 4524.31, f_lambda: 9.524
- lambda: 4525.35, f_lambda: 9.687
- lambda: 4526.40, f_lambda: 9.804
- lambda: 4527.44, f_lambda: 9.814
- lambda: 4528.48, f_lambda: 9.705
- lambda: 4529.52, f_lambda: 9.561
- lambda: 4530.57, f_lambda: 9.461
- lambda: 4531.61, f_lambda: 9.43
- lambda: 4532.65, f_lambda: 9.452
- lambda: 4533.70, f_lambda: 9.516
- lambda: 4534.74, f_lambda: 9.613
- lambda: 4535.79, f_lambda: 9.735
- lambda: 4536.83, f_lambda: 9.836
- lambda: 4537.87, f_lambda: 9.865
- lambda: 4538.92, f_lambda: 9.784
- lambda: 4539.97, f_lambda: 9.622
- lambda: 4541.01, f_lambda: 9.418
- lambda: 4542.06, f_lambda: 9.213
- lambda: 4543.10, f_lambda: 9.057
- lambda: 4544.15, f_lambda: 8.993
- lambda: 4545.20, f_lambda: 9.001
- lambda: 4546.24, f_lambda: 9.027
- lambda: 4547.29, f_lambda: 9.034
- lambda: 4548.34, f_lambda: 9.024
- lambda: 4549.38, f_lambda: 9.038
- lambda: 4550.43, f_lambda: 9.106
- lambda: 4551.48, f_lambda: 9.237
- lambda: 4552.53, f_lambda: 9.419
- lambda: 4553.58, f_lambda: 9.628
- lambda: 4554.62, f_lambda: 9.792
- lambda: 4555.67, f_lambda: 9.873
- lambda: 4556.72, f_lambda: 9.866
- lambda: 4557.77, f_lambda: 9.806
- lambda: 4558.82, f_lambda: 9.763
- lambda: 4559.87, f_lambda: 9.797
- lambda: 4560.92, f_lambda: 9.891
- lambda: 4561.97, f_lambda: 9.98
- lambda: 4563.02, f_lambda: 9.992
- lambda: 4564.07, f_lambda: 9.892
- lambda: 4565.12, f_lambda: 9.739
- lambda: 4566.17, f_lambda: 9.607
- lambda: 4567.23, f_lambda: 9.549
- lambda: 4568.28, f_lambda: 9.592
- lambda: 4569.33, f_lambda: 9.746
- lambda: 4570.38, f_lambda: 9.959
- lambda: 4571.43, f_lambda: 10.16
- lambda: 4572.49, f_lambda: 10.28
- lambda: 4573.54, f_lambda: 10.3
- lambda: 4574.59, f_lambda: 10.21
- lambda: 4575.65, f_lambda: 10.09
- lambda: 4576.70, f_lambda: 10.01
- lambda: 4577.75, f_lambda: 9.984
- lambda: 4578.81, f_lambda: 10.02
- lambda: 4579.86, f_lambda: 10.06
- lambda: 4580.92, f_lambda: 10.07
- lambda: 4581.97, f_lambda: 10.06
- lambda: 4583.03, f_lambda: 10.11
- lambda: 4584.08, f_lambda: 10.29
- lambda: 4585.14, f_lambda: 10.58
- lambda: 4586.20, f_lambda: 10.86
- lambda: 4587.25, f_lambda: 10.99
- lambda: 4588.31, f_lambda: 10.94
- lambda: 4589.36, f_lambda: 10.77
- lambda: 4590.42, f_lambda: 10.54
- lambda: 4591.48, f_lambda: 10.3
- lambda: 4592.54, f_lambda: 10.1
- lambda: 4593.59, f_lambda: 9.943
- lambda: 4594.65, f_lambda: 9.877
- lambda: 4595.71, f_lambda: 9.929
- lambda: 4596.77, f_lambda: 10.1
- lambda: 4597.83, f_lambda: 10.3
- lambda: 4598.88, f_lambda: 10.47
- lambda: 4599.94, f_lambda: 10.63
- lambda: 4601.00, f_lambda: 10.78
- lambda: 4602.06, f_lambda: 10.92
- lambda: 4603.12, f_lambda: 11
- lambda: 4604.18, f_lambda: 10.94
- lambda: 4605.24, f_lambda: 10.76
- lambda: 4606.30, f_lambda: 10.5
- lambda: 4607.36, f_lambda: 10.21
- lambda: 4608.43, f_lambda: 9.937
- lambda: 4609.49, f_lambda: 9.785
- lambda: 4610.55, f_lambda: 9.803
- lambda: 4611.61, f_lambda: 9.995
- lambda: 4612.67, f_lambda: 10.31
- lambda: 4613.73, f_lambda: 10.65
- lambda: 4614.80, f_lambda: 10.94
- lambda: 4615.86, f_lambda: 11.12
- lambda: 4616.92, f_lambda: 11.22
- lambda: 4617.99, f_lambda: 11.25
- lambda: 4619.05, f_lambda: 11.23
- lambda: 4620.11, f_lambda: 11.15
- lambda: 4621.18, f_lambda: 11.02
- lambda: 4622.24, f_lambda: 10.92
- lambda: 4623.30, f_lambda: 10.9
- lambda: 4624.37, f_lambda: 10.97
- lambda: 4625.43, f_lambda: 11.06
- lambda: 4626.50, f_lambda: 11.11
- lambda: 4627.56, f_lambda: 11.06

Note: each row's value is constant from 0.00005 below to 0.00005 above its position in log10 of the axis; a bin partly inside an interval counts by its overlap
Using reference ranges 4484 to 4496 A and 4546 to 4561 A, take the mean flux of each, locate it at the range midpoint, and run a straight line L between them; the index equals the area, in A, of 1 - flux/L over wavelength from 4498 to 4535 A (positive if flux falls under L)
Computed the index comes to -1.6 A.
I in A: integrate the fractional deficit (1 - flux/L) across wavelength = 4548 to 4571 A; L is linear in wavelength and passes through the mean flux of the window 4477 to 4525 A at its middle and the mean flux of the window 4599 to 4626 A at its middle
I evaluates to 1.2 A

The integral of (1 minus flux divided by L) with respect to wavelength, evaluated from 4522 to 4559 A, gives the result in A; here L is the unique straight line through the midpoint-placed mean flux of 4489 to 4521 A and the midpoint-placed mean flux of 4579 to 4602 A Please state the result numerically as 2.1 A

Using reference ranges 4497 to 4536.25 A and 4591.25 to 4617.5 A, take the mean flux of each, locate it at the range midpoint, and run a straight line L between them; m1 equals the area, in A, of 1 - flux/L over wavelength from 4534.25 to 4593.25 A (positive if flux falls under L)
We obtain 1.7 A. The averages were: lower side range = 9.81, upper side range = 10.4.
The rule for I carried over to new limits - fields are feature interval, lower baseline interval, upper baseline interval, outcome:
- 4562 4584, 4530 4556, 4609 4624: -0.1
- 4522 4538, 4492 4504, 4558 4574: 0.3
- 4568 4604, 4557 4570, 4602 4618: -0.5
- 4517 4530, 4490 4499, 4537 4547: -0.2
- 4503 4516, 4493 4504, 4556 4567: -0.4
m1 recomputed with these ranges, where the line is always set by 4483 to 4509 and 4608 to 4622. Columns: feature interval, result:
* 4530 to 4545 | 0.7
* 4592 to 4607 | 0.1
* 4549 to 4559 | 0.6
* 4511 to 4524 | 0.0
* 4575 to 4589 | 0.1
